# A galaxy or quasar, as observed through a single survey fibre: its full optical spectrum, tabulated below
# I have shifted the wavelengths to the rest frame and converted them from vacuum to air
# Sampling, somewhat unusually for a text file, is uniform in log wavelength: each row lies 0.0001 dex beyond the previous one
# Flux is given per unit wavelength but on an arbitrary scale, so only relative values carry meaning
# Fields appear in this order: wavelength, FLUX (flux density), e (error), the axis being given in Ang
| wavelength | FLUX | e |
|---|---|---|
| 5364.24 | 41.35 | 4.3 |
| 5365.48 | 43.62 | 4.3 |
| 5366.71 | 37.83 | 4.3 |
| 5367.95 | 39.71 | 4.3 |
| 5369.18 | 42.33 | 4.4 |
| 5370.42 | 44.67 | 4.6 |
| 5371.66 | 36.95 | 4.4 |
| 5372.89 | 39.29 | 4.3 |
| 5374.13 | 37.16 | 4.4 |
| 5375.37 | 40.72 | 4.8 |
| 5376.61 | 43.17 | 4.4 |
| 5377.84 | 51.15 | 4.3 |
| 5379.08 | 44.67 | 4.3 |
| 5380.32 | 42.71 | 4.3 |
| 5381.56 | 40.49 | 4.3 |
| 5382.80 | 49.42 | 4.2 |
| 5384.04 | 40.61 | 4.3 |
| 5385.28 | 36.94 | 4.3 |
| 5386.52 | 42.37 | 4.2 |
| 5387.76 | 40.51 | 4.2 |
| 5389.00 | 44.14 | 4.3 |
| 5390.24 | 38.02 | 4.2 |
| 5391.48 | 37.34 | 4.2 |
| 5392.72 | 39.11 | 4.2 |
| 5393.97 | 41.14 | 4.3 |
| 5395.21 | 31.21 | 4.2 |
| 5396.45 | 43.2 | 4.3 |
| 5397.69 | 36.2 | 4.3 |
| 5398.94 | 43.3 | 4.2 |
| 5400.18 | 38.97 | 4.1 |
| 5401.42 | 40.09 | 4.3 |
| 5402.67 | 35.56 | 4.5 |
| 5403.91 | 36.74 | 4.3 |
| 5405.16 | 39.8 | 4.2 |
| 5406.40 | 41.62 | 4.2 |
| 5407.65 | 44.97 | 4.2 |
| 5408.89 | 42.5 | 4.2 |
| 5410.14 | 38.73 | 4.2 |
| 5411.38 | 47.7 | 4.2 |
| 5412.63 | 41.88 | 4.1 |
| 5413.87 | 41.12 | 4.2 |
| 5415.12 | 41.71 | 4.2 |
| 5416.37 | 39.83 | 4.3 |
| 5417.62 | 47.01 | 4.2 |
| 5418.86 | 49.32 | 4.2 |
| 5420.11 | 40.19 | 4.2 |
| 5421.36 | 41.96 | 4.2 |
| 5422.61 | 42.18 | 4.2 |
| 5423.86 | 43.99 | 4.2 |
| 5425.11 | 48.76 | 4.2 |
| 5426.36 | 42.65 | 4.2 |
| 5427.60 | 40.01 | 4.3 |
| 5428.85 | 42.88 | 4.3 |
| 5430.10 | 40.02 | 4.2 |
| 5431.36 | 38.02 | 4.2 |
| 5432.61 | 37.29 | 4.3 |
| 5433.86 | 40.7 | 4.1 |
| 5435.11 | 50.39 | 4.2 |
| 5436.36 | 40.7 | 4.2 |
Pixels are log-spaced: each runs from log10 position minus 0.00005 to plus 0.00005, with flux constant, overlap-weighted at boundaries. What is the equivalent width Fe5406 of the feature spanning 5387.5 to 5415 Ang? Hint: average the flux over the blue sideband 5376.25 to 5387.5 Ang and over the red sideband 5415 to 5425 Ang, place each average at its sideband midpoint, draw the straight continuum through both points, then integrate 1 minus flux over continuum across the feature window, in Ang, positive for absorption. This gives 2.1 Ang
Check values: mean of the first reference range 43.4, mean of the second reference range 43.6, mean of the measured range 40.2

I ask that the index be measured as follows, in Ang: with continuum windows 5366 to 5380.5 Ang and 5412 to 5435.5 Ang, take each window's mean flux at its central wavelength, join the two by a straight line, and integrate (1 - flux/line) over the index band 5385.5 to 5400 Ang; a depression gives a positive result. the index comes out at 0.84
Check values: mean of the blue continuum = 41.7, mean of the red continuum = 42.5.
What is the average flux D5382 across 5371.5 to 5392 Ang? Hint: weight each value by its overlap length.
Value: 41.6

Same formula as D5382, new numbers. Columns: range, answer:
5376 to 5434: 41.5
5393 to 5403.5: 38.7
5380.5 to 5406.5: 39.9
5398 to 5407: 39.3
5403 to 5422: 42.2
